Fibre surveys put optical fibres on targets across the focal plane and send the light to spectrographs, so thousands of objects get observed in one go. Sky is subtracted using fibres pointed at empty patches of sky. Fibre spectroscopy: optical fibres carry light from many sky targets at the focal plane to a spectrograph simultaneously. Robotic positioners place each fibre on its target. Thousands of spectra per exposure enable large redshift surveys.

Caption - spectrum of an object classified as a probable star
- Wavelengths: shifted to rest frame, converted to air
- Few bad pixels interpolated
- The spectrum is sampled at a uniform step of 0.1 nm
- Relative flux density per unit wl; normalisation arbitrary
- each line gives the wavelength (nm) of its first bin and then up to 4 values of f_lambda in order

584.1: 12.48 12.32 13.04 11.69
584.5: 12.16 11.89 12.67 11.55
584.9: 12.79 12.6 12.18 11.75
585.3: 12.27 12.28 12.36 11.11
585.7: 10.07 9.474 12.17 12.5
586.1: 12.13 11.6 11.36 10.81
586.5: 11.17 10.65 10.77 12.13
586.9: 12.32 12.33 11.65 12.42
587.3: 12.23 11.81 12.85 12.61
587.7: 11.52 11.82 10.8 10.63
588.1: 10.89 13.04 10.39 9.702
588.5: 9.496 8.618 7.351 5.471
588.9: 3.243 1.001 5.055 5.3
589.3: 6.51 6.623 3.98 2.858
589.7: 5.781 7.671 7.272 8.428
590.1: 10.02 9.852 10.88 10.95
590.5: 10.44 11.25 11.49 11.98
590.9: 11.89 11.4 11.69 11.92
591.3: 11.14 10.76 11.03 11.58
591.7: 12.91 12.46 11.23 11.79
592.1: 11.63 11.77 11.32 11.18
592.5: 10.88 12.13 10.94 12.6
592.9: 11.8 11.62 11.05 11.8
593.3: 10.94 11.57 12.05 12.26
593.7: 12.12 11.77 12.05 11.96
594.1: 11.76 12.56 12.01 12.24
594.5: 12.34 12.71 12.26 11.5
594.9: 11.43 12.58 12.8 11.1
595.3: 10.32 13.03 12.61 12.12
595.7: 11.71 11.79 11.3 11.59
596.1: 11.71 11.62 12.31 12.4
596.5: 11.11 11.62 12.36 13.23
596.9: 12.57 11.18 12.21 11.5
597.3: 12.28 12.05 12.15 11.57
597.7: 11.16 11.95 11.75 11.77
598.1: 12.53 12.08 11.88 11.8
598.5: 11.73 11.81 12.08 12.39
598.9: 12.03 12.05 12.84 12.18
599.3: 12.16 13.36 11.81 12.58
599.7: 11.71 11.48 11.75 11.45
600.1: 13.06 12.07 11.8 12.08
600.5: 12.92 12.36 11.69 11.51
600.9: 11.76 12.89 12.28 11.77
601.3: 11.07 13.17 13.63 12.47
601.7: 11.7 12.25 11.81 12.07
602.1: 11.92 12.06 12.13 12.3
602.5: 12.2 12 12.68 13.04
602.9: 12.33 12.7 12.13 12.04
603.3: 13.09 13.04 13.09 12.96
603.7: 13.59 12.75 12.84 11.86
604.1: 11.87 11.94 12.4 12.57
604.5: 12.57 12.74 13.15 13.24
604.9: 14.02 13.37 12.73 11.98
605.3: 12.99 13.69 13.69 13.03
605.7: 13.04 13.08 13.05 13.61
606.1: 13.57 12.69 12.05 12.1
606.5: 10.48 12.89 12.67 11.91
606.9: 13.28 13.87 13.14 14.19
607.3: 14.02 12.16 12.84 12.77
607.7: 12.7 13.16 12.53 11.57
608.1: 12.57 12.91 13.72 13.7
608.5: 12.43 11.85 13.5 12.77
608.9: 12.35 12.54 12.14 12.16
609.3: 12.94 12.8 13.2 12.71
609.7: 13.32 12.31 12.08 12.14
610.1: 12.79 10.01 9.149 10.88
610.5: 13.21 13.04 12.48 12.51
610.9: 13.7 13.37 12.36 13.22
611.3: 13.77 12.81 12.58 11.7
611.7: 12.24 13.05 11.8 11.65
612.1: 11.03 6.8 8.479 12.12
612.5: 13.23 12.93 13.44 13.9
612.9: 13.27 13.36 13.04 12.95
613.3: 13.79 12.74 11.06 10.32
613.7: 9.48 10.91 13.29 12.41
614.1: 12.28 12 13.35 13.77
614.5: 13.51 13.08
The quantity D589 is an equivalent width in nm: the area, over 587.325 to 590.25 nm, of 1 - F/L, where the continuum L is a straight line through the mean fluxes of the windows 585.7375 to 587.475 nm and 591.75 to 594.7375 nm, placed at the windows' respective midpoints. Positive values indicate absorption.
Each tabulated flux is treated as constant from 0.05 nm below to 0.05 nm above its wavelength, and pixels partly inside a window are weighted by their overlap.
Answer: 0.84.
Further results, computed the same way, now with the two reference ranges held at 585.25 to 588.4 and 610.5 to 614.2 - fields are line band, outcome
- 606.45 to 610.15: -0.176 nm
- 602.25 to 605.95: -0.218 nm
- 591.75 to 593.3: 0.019 nm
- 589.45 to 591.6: 0.367 nm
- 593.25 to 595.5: -0.038 nm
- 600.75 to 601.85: -0.024 nm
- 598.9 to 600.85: -0.035 nm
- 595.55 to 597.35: -0.012 nm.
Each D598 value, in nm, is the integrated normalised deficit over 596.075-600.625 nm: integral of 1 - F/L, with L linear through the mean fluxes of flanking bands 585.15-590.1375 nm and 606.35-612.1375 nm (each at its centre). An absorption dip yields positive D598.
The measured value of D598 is -0.380 nm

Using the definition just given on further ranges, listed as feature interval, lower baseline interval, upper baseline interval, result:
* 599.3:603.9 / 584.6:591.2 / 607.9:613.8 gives -0.35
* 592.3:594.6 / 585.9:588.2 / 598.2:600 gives 0.02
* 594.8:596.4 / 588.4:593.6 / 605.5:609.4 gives -0.20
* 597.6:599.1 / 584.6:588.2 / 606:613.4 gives 0.02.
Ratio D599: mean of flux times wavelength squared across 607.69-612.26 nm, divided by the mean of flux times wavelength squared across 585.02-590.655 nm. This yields 1.35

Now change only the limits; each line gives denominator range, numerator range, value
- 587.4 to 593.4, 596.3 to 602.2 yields 1.25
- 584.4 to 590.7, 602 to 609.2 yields 1.34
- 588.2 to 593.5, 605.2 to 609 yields 1.40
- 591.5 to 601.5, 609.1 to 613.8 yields 1.07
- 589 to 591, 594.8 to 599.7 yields 1.49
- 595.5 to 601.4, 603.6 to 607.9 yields 1.10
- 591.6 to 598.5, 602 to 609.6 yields 1.11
